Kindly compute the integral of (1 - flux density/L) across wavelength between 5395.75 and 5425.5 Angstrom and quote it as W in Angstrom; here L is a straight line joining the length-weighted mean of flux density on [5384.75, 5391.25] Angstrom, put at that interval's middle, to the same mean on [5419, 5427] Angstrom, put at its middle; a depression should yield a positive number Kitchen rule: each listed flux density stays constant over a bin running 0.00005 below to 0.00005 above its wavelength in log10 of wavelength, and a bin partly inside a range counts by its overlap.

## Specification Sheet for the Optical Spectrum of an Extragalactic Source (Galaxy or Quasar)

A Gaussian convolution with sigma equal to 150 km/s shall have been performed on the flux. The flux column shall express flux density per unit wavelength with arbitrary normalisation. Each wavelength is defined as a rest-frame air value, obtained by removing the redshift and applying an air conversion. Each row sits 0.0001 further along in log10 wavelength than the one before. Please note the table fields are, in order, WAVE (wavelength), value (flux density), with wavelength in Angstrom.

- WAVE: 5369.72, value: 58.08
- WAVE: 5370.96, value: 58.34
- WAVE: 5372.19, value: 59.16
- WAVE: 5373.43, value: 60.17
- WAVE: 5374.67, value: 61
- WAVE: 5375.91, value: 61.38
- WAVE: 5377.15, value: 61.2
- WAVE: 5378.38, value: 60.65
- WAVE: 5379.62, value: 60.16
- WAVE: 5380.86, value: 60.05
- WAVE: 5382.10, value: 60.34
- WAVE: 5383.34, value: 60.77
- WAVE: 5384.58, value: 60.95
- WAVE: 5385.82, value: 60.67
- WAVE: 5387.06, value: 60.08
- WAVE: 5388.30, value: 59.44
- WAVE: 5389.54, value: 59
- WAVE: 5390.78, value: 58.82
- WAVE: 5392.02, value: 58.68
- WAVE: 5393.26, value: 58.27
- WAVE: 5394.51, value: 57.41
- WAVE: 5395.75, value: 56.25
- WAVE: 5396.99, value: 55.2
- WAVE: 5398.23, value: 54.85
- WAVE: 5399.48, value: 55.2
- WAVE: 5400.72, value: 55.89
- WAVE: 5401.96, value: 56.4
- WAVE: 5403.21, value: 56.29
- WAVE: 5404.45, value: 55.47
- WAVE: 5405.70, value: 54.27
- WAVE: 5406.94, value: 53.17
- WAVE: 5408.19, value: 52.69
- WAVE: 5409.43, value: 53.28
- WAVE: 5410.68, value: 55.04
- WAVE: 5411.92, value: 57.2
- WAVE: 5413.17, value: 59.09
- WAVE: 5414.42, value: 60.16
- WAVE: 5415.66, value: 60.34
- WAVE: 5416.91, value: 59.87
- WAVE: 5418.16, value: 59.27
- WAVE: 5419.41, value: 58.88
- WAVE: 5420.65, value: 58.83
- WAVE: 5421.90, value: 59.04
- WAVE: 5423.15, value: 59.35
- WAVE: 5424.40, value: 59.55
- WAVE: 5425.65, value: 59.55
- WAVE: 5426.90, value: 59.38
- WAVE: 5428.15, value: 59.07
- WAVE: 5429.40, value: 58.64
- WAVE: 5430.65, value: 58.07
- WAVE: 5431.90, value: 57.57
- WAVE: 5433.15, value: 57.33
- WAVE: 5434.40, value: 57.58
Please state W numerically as 1.2 Angstrom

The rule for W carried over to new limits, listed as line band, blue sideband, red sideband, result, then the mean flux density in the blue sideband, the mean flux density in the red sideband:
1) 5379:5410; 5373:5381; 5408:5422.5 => 1.11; 60.7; 58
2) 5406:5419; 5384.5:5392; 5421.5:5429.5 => 0.53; 59.7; 59.2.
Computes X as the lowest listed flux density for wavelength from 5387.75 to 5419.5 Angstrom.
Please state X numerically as 52.69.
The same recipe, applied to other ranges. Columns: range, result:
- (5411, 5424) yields 57.2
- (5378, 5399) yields 54.85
